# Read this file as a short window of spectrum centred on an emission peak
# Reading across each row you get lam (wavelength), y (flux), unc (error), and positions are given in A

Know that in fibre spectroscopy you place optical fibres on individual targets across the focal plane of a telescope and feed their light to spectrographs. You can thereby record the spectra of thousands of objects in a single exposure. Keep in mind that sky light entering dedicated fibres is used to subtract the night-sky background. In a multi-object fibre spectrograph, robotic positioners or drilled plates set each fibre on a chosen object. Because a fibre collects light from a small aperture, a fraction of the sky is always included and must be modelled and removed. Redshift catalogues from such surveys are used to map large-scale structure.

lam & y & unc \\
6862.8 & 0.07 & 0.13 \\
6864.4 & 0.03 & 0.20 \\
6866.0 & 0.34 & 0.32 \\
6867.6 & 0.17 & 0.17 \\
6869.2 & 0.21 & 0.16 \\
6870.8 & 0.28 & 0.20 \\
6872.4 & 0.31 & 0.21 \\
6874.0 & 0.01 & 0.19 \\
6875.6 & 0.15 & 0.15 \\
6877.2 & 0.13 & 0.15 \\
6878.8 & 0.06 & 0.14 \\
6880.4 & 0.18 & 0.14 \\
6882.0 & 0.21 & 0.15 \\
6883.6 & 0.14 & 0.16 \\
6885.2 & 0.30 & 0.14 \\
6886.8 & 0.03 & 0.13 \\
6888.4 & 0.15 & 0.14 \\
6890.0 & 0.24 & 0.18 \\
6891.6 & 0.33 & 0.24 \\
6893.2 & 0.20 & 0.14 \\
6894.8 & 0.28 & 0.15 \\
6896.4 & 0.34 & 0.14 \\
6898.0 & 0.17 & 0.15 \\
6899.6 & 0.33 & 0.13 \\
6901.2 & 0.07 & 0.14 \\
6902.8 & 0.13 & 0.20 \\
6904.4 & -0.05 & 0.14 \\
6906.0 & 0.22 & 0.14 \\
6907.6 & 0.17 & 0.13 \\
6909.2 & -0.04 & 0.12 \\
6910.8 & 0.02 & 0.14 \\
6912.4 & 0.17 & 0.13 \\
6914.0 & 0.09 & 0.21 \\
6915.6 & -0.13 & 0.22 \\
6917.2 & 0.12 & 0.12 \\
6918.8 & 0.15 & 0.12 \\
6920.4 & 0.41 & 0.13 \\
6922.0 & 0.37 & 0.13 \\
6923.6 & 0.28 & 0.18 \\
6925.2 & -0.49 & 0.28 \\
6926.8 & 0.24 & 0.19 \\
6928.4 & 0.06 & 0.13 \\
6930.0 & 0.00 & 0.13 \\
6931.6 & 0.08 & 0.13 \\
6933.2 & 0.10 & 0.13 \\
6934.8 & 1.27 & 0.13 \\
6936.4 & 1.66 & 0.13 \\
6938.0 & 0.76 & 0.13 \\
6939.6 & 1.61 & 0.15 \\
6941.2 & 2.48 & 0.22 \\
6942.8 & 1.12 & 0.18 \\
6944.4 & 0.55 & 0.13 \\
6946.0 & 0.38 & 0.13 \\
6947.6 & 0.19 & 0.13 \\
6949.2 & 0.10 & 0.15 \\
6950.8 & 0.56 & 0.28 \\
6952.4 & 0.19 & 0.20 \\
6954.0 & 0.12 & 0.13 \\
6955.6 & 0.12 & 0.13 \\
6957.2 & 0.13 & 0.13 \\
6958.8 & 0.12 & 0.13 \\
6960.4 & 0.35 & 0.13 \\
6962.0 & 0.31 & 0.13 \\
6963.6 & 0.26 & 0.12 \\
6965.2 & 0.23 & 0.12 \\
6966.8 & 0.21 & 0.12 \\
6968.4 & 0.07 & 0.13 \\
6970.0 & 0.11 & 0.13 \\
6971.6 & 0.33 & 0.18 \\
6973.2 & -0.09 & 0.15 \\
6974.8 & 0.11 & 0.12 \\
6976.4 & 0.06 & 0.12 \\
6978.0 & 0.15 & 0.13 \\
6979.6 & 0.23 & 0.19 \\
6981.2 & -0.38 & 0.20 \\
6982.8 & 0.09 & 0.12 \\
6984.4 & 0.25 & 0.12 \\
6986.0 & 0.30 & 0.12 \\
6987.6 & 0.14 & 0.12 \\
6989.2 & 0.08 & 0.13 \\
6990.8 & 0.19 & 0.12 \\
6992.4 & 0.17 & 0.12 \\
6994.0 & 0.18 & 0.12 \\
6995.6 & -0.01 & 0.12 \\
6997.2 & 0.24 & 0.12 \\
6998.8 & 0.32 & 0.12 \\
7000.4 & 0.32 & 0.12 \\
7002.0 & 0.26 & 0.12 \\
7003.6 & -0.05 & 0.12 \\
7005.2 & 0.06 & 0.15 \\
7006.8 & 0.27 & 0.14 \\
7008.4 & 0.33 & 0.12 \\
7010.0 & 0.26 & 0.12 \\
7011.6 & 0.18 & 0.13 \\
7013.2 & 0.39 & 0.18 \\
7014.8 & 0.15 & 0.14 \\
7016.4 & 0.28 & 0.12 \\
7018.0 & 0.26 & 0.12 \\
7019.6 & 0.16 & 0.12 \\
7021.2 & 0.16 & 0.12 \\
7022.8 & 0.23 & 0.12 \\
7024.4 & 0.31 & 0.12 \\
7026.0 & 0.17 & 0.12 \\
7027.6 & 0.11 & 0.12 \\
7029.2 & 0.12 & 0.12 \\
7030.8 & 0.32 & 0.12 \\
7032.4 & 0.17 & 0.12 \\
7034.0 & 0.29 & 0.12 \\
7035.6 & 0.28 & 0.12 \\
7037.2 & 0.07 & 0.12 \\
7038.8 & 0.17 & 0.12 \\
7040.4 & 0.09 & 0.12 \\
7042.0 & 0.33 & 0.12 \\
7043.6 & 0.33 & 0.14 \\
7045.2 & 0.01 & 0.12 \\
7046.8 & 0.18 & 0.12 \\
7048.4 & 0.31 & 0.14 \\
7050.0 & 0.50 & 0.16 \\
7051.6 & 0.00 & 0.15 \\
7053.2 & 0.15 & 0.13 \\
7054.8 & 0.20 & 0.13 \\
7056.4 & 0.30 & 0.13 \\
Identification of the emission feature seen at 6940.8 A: [O II]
